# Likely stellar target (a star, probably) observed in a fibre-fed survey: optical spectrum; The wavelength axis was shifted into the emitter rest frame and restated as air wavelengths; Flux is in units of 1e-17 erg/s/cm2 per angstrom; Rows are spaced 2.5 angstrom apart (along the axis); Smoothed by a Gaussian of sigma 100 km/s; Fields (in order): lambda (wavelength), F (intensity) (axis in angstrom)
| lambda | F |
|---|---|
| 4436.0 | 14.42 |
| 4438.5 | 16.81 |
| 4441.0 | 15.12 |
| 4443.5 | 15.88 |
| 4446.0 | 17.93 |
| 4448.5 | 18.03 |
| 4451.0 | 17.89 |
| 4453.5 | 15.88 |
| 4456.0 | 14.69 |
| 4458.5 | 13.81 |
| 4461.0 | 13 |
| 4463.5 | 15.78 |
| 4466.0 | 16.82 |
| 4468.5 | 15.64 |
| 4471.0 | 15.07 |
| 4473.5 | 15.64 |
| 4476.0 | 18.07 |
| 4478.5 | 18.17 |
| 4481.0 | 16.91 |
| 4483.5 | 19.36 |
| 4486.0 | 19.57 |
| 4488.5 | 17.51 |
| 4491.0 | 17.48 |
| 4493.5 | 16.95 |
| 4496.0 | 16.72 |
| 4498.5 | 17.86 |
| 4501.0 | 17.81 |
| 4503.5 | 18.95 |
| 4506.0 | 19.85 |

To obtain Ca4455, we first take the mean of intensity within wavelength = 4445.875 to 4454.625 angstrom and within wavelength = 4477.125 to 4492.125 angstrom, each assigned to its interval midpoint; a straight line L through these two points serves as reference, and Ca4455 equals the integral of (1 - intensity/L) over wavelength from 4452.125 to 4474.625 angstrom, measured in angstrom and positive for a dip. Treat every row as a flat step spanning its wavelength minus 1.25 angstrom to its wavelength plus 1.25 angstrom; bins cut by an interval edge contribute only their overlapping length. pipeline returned 3.2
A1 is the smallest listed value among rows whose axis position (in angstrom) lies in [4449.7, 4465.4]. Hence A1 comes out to 13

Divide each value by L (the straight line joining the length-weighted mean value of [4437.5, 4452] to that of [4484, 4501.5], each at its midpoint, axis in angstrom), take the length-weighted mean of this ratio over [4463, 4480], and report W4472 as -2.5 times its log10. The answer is 0.06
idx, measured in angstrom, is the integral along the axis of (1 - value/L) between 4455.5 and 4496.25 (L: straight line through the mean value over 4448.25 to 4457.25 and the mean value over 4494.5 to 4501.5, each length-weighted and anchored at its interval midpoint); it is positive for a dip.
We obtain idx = 0.9 angstrom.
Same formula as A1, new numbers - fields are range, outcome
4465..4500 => 15.07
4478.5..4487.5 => 16.91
